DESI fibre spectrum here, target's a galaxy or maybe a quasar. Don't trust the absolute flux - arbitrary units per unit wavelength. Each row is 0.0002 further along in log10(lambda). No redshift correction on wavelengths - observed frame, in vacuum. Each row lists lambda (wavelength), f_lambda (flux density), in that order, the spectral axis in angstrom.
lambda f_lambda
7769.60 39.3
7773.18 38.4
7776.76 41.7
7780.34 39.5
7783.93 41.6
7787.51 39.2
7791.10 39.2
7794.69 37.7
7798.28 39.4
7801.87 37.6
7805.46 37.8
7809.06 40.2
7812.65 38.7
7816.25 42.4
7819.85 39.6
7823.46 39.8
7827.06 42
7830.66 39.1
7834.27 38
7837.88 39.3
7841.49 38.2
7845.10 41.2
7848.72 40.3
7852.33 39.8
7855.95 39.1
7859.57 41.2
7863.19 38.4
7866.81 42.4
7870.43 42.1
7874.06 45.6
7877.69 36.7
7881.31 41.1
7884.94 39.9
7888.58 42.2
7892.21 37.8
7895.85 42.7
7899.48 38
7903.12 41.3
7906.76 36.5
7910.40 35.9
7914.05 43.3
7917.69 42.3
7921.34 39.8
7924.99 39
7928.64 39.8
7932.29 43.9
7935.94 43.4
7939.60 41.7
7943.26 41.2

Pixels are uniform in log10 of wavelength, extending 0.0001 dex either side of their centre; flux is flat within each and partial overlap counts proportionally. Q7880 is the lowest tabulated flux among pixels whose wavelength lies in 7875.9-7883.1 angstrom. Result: 36.7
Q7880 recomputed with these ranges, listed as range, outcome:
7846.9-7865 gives 38.4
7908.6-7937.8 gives 35.9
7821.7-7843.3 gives 38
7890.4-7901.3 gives 37.8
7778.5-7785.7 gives 39.5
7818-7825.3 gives 39.6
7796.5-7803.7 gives 37.6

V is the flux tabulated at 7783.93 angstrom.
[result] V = 41.6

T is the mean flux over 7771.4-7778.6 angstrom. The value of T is 40.1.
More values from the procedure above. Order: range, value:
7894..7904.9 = 40.7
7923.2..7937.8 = 41.5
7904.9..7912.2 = 36.2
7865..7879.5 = 41.7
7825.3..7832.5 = 40.5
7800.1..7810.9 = 38.6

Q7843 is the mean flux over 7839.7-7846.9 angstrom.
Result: 39.7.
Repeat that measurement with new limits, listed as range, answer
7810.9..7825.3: 40.1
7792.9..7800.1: 38.6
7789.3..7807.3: 38.3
